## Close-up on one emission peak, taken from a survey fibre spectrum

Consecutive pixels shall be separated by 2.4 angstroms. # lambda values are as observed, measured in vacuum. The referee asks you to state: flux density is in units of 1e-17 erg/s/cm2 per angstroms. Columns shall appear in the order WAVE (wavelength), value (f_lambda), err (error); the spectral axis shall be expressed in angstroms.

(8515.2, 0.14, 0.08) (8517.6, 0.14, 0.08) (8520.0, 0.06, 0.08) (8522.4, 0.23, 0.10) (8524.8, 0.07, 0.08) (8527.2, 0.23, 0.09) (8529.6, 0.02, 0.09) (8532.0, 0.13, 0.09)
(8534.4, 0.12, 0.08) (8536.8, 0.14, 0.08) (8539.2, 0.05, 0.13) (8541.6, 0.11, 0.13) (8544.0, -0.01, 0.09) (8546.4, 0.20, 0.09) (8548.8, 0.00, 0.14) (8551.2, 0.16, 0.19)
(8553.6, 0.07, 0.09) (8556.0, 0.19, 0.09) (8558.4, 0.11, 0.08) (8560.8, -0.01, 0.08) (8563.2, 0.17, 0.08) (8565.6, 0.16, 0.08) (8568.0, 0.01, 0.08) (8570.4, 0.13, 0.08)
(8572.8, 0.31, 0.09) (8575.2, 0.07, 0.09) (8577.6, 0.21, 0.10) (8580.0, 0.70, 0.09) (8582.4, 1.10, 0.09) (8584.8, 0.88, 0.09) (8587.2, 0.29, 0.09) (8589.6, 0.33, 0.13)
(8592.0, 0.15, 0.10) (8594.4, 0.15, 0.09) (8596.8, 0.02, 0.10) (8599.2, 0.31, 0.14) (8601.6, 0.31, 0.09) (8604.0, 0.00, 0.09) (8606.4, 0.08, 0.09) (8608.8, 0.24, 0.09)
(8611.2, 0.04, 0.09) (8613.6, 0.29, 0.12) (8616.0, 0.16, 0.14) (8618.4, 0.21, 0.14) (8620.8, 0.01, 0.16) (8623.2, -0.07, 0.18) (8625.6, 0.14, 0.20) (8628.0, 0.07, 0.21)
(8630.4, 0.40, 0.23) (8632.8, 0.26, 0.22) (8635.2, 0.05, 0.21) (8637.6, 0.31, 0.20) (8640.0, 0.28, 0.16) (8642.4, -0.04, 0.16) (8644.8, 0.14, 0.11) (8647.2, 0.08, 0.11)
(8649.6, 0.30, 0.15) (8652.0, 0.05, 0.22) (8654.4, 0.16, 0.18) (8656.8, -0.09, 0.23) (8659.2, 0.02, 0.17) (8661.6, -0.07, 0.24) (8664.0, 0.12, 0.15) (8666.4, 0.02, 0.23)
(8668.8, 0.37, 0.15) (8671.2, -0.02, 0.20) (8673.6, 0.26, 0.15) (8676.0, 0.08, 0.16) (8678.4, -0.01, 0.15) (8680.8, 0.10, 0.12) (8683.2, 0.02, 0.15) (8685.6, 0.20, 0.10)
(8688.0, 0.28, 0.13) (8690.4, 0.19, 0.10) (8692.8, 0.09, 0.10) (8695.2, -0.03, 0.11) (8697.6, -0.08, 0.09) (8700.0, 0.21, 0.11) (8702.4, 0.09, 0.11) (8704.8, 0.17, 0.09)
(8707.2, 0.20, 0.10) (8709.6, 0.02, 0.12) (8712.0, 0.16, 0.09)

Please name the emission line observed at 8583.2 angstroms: [O III]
